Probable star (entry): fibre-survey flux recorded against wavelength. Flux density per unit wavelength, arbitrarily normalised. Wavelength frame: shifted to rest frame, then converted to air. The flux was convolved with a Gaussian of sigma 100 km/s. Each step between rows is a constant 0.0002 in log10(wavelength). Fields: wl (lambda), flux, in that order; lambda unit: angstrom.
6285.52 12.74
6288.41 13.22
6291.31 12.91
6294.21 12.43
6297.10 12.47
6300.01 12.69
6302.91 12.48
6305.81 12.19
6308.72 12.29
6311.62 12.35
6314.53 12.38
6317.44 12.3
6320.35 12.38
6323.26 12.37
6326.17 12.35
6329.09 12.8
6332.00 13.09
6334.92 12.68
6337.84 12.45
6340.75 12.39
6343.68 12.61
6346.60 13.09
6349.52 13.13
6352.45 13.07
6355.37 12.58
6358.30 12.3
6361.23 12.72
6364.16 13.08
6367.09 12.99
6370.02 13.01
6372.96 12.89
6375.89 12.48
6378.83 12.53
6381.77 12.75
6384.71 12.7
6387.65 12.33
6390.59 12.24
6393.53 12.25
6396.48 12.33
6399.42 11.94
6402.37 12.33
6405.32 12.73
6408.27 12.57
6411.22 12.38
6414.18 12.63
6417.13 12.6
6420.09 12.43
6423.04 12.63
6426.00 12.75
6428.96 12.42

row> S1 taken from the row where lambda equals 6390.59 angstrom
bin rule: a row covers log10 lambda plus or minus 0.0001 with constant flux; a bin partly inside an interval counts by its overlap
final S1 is 12.24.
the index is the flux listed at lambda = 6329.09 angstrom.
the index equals 12.8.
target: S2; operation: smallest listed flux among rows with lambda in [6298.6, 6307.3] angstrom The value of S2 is 12.19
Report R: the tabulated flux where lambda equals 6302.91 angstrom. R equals 12.48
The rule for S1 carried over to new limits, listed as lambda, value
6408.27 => 12.57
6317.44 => 12.3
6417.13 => 12.6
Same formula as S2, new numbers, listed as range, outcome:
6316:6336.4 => 12.3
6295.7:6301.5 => 12.47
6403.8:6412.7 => 12.38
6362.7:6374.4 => 12.89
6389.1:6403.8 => 11.94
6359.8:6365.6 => 12.72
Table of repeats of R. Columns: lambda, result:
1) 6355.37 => 12.58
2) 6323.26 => 12.37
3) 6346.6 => 13.09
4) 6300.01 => 12.69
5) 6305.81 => 12.19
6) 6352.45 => 13.07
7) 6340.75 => 12.39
